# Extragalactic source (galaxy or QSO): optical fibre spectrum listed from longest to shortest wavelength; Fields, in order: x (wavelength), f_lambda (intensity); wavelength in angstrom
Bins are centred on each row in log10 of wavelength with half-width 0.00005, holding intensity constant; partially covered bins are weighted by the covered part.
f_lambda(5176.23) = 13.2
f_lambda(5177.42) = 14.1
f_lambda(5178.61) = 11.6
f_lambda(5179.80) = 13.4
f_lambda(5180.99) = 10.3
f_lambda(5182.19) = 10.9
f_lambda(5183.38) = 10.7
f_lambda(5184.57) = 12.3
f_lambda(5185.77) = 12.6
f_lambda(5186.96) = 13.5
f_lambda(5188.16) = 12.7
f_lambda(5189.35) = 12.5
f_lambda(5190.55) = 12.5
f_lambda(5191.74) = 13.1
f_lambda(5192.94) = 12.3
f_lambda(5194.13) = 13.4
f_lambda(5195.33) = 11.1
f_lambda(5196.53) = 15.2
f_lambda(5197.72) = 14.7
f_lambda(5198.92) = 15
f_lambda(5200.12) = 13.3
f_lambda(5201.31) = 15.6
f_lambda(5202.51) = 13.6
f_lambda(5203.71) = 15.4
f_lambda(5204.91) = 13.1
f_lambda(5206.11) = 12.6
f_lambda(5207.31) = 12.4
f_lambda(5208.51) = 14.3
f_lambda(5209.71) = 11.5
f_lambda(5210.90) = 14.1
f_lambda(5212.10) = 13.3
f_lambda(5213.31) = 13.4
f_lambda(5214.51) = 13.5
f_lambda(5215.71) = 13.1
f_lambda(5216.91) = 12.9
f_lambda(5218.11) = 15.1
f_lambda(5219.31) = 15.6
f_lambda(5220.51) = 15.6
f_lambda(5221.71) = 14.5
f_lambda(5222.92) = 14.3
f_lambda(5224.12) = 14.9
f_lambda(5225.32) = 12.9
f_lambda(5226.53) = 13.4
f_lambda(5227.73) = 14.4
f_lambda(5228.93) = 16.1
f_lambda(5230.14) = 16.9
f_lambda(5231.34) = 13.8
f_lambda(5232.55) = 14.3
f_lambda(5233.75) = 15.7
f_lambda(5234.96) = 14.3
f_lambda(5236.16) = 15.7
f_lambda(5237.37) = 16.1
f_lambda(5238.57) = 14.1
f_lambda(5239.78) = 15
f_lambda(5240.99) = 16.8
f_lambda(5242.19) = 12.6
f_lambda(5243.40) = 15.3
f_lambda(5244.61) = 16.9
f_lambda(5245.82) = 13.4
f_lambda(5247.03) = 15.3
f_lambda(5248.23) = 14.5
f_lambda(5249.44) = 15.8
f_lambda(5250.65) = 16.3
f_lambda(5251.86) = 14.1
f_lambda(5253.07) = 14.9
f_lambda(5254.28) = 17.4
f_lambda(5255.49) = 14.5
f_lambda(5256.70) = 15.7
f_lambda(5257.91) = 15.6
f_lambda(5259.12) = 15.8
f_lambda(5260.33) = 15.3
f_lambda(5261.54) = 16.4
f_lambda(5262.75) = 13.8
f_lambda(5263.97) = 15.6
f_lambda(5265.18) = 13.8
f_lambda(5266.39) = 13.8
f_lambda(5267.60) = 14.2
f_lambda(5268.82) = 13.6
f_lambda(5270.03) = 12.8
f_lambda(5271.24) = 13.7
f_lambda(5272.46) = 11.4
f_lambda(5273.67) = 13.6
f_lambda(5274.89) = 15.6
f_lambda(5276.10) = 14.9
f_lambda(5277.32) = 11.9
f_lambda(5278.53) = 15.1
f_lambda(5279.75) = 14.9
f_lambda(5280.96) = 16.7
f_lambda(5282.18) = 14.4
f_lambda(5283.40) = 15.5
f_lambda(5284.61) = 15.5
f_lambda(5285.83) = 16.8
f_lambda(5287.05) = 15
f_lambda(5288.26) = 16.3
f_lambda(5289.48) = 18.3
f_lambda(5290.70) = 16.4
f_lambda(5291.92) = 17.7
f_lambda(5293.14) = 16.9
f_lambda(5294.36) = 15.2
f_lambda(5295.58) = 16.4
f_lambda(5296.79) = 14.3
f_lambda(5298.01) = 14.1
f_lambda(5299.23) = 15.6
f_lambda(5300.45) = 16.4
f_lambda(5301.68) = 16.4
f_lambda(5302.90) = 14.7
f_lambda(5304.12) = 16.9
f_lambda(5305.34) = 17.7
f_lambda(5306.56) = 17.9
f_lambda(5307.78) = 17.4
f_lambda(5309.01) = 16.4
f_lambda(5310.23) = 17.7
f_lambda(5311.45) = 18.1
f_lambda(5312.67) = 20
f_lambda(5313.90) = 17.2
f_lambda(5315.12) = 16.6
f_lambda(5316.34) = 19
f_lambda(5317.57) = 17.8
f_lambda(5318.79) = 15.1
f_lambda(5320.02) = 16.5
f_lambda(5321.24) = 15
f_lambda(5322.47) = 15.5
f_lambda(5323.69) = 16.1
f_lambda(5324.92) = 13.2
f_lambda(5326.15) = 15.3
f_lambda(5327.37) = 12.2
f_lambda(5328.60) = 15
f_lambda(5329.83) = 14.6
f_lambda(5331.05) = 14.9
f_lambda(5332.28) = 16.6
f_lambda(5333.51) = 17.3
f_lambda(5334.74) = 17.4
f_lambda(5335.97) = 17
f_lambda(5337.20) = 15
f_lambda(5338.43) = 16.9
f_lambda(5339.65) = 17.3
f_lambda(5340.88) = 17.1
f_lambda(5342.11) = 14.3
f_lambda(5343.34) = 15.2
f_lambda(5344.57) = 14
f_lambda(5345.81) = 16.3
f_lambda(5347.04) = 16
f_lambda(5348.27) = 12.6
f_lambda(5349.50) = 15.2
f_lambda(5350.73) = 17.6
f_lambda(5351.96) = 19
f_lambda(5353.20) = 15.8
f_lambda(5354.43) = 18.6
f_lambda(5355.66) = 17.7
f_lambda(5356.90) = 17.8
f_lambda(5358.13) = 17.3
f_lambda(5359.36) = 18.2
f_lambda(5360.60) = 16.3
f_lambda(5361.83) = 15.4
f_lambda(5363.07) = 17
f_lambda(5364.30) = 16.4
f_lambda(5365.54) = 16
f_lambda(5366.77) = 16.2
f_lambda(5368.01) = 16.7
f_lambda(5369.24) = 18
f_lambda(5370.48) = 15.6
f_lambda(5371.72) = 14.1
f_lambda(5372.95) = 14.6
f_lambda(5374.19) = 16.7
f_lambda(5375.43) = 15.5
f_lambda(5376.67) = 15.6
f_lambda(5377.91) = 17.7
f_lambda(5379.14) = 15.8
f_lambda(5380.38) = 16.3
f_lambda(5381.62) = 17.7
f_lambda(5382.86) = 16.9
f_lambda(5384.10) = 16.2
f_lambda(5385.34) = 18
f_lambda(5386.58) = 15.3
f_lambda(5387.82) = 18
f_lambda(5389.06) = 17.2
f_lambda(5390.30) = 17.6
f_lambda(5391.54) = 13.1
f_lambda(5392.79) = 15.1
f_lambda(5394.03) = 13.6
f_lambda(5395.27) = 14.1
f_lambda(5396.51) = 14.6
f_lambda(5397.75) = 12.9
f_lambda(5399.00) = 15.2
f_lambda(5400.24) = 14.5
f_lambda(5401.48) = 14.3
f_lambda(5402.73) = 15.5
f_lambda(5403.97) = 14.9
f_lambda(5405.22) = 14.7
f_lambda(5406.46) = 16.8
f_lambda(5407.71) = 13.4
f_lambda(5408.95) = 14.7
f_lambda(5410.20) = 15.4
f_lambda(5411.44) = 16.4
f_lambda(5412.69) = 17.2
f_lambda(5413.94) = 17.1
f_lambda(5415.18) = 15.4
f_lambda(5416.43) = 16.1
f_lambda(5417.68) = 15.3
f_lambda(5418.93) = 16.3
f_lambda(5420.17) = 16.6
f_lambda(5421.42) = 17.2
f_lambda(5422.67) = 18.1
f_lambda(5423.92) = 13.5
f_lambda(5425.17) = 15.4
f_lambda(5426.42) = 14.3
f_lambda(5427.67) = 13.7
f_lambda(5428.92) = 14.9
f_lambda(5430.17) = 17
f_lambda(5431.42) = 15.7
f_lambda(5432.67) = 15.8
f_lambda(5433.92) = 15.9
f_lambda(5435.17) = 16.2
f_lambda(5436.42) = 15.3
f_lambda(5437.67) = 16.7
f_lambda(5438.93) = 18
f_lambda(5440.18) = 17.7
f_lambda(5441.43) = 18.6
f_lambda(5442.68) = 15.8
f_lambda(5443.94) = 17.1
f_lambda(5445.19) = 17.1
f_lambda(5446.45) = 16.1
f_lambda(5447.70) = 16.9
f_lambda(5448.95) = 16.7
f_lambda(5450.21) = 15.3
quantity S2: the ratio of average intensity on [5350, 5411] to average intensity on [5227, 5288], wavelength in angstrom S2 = 1.07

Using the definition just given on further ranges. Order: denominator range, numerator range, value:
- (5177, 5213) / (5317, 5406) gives 1.22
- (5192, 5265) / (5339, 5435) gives 1.10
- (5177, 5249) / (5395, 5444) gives 1.13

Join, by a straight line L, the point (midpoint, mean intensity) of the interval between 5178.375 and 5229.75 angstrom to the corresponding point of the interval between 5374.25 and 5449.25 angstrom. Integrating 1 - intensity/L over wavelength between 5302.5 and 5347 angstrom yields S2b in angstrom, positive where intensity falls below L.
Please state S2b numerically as -4.1 angstrom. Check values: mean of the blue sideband 13.4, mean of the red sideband 15.9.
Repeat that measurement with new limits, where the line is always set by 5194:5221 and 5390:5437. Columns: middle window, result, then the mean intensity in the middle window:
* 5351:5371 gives -2.75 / 17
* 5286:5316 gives -4.47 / 16.7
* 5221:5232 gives -0.49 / 14.6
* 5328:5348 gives -1.47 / 15.9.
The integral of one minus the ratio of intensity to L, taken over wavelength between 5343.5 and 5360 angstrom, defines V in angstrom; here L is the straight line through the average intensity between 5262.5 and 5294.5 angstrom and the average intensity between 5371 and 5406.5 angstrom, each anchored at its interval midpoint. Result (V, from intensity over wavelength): -1.3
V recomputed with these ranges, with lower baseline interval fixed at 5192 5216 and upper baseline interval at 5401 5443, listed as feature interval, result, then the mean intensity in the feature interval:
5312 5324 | -1.7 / 16.9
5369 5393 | -1.2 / 16.2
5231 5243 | -0.8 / 14.9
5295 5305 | -0.7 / 15.7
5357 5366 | -0.9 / 16.7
